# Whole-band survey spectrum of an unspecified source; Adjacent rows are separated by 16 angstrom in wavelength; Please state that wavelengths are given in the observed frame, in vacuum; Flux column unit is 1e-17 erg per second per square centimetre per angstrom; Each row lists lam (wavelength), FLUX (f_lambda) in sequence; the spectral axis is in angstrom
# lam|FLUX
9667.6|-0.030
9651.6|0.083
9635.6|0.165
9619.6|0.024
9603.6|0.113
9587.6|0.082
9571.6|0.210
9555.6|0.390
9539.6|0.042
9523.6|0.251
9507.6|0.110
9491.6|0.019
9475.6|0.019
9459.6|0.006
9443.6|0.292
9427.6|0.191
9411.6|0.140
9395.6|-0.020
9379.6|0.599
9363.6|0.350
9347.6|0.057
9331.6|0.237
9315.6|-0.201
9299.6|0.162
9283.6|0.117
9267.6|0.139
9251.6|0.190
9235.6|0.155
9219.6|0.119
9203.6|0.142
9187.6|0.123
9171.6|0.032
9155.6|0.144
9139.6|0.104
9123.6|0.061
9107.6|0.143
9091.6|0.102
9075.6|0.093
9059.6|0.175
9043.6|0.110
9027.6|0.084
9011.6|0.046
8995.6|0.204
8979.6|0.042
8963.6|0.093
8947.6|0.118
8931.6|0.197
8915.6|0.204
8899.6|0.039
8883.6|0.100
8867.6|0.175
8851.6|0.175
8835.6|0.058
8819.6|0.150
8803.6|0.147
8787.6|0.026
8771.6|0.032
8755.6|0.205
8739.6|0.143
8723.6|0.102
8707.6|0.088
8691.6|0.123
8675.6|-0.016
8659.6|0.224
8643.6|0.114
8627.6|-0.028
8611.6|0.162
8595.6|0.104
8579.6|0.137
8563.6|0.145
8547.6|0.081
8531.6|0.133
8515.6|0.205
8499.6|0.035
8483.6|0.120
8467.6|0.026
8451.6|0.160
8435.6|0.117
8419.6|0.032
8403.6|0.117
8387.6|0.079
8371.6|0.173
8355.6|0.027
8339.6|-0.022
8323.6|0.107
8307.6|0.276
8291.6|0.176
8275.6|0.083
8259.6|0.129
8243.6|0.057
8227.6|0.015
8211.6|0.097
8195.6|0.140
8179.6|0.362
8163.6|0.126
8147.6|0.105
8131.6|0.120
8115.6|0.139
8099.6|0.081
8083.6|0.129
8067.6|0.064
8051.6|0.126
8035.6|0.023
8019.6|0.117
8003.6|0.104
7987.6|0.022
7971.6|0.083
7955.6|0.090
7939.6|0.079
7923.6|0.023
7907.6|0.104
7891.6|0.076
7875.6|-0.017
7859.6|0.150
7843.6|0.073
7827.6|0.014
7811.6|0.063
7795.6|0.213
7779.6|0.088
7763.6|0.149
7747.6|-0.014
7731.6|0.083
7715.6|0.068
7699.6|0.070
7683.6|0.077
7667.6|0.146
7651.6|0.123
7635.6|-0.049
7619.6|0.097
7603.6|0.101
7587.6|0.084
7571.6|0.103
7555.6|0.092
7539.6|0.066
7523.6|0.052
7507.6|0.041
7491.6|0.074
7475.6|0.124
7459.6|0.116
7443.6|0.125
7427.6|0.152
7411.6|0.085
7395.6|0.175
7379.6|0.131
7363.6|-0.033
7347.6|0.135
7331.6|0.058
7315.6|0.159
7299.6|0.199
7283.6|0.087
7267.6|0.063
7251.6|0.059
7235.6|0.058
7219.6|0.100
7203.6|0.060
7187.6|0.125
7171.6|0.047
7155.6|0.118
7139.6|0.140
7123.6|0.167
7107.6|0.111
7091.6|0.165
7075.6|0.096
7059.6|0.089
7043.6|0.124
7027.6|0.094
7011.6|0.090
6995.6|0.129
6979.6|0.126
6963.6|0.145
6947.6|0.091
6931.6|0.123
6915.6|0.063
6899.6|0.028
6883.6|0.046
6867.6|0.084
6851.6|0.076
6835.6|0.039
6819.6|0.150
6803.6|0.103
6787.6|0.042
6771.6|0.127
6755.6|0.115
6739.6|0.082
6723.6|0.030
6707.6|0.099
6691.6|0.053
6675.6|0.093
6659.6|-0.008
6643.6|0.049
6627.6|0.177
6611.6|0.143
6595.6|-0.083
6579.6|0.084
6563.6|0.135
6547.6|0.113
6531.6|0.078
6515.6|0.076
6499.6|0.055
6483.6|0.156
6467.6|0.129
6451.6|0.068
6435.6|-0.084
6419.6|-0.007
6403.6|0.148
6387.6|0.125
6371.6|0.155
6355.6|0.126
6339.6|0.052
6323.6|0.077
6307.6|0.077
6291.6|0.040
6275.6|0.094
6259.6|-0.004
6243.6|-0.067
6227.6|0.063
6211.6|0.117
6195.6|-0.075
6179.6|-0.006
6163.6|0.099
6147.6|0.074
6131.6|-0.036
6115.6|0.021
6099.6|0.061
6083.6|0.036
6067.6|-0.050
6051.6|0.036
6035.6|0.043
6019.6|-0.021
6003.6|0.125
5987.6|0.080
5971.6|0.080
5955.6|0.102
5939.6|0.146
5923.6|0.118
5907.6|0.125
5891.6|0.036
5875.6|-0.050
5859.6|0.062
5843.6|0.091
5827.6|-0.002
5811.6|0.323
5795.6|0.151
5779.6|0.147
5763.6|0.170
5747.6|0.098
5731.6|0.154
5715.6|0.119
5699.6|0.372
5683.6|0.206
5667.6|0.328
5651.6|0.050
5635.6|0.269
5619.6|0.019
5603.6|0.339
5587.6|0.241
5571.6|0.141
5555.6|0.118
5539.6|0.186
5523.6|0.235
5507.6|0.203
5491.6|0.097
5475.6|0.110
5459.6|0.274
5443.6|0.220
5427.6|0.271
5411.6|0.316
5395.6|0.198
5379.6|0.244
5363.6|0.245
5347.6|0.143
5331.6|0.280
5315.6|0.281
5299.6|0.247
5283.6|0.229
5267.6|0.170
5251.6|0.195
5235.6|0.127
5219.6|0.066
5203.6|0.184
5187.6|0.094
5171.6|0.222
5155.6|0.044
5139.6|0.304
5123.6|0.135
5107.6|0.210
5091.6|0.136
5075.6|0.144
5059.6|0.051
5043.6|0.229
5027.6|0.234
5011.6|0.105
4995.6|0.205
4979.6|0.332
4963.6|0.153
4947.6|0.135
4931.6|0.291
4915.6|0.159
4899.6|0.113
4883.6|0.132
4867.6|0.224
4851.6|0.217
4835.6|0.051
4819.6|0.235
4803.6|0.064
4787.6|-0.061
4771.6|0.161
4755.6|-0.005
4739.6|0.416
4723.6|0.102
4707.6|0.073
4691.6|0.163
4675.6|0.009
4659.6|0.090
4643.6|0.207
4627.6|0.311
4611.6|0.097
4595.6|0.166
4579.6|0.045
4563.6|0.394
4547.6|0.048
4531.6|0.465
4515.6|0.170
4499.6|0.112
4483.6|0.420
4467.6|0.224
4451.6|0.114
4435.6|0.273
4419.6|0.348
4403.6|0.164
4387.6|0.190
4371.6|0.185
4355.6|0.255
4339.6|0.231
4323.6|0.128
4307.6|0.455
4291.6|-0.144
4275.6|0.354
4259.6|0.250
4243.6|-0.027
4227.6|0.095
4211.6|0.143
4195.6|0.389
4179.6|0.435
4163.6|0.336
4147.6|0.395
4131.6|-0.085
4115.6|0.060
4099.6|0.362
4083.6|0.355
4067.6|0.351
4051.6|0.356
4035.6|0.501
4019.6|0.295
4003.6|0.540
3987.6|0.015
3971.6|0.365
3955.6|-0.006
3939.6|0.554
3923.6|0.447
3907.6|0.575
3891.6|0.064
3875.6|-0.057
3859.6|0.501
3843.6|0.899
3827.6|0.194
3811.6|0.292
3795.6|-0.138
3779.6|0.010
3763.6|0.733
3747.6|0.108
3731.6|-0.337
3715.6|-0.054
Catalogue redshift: 1.19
